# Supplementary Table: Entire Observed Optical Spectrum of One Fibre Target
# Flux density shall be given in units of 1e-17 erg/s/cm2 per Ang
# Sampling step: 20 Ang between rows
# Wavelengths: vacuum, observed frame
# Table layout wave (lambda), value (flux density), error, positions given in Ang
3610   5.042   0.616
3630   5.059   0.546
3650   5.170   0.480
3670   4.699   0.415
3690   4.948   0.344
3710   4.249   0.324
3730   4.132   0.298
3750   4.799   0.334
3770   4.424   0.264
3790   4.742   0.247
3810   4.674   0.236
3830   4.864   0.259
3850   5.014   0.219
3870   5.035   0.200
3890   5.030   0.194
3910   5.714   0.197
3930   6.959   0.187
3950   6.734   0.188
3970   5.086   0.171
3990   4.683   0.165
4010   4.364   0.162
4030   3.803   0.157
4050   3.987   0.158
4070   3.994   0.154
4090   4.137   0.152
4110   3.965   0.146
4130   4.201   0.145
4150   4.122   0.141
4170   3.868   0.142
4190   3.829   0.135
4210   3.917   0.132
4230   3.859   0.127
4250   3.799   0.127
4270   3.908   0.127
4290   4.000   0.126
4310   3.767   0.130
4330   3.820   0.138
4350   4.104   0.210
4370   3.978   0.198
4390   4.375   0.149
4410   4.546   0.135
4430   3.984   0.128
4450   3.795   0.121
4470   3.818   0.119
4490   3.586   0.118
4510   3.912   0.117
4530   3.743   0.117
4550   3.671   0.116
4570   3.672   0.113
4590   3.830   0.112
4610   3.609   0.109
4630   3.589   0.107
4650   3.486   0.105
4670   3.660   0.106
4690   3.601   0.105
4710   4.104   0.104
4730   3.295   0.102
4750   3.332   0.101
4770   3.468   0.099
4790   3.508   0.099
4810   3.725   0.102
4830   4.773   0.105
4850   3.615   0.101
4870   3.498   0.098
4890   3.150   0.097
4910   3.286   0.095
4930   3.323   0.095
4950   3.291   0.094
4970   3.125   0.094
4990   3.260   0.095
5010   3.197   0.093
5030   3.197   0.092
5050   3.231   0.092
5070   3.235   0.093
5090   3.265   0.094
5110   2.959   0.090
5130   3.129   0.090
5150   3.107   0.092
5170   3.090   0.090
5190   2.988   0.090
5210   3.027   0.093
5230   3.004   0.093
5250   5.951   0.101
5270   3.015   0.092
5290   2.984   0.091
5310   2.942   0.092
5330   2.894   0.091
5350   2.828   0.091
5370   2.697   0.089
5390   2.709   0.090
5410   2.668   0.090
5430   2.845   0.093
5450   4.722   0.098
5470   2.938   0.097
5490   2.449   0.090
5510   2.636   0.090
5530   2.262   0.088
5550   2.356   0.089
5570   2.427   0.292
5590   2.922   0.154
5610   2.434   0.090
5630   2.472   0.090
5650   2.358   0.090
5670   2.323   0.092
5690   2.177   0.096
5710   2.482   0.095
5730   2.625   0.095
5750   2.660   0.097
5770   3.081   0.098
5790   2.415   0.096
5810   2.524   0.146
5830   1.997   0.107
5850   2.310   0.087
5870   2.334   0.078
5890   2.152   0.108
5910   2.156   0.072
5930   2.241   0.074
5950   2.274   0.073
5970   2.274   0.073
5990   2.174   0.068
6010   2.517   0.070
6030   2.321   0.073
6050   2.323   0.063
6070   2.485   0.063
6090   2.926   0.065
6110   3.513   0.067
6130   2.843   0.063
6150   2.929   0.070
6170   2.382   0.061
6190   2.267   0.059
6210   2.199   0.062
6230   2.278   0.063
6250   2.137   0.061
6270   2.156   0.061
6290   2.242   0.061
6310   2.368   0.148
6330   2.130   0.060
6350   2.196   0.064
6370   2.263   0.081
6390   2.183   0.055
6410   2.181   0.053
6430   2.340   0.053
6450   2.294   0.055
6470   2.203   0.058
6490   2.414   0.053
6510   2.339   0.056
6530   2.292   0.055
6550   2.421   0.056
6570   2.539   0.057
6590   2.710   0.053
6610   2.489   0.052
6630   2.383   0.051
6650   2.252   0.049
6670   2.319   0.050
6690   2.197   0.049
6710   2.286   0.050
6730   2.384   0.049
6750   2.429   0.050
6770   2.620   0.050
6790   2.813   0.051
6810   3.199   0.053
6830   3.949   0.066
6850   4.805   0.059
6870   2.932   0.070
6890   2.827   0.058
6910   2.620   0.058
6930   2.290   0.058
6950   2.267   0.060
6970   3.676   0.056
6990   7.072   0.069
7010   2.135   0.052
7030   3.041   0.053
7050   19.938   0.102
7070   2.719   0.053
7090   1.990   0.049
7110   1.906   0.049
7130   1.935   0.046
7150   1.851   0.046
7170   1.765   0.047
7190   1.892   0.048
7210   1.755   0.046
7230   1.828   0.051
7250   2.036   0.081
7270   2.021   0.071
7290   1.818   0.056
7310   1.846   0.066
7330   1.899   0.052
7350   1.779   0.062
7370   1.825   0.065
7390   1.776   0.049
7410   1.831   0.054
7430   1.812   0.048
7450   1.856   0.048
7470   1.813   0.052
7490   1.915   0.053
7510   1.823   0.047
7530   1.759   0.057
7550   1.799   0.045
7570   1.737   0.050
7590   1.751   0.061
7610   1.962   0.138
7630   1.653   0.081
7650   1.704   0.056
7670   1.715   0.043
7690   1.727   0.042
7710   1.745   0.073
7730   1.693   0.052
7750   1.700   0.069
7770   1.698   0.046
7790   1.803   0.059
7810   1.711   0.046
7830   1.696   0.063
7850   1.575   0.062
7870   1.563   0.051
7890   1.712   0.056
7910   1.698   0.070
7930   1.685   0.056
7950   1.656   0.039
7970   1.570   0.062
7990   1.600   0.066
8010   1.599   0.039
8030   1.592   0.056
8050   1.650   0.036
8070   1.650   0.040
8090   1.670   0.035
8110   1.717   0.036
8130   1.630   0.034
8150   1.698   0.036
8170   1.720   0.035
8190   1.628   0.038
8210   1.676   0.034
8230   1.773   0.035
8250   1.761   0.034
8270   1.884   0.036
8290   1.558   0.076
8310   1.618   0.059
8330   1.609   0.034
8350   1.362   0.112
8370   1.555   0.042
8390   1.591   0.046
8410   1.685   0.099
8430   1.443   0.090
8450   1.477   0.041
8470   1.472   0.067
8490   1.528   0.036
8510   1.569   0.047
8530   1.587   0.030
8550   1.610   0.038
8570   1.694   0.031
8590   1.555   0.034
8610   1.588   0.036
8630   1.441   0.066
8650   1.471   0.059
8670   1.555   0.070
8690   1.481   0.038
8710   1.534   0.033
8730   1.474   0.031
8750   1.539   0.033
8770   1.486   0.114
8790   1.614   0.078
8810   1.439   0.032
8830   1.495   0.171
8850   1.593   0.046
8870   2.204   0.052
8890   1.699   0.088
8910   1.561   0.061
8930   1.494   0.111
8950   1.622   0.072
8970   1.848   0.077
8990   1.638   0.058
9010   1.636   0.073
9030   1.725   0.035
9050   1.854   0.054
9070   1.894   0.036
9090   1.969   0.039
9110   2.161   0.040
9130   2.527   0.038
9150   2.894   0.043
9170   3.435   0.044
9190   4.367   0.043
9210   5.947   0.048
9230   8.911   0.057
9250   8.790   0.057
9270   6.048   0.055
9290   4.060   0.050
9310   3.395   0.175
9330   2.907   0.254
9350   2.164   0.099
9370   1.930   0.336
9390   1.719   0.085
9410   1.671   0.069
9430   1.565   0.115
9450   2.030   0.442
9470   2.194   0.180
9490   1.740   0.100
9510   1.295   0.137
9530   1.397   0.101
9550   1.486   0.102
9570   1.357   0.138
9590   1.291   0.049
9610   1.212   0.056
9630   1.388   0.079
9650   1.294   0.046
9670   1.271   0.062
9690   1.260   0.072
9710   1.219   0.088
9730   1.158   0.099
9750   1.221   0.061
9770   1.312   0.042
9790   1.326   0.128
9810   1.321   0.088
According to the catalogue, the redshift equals 0.407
